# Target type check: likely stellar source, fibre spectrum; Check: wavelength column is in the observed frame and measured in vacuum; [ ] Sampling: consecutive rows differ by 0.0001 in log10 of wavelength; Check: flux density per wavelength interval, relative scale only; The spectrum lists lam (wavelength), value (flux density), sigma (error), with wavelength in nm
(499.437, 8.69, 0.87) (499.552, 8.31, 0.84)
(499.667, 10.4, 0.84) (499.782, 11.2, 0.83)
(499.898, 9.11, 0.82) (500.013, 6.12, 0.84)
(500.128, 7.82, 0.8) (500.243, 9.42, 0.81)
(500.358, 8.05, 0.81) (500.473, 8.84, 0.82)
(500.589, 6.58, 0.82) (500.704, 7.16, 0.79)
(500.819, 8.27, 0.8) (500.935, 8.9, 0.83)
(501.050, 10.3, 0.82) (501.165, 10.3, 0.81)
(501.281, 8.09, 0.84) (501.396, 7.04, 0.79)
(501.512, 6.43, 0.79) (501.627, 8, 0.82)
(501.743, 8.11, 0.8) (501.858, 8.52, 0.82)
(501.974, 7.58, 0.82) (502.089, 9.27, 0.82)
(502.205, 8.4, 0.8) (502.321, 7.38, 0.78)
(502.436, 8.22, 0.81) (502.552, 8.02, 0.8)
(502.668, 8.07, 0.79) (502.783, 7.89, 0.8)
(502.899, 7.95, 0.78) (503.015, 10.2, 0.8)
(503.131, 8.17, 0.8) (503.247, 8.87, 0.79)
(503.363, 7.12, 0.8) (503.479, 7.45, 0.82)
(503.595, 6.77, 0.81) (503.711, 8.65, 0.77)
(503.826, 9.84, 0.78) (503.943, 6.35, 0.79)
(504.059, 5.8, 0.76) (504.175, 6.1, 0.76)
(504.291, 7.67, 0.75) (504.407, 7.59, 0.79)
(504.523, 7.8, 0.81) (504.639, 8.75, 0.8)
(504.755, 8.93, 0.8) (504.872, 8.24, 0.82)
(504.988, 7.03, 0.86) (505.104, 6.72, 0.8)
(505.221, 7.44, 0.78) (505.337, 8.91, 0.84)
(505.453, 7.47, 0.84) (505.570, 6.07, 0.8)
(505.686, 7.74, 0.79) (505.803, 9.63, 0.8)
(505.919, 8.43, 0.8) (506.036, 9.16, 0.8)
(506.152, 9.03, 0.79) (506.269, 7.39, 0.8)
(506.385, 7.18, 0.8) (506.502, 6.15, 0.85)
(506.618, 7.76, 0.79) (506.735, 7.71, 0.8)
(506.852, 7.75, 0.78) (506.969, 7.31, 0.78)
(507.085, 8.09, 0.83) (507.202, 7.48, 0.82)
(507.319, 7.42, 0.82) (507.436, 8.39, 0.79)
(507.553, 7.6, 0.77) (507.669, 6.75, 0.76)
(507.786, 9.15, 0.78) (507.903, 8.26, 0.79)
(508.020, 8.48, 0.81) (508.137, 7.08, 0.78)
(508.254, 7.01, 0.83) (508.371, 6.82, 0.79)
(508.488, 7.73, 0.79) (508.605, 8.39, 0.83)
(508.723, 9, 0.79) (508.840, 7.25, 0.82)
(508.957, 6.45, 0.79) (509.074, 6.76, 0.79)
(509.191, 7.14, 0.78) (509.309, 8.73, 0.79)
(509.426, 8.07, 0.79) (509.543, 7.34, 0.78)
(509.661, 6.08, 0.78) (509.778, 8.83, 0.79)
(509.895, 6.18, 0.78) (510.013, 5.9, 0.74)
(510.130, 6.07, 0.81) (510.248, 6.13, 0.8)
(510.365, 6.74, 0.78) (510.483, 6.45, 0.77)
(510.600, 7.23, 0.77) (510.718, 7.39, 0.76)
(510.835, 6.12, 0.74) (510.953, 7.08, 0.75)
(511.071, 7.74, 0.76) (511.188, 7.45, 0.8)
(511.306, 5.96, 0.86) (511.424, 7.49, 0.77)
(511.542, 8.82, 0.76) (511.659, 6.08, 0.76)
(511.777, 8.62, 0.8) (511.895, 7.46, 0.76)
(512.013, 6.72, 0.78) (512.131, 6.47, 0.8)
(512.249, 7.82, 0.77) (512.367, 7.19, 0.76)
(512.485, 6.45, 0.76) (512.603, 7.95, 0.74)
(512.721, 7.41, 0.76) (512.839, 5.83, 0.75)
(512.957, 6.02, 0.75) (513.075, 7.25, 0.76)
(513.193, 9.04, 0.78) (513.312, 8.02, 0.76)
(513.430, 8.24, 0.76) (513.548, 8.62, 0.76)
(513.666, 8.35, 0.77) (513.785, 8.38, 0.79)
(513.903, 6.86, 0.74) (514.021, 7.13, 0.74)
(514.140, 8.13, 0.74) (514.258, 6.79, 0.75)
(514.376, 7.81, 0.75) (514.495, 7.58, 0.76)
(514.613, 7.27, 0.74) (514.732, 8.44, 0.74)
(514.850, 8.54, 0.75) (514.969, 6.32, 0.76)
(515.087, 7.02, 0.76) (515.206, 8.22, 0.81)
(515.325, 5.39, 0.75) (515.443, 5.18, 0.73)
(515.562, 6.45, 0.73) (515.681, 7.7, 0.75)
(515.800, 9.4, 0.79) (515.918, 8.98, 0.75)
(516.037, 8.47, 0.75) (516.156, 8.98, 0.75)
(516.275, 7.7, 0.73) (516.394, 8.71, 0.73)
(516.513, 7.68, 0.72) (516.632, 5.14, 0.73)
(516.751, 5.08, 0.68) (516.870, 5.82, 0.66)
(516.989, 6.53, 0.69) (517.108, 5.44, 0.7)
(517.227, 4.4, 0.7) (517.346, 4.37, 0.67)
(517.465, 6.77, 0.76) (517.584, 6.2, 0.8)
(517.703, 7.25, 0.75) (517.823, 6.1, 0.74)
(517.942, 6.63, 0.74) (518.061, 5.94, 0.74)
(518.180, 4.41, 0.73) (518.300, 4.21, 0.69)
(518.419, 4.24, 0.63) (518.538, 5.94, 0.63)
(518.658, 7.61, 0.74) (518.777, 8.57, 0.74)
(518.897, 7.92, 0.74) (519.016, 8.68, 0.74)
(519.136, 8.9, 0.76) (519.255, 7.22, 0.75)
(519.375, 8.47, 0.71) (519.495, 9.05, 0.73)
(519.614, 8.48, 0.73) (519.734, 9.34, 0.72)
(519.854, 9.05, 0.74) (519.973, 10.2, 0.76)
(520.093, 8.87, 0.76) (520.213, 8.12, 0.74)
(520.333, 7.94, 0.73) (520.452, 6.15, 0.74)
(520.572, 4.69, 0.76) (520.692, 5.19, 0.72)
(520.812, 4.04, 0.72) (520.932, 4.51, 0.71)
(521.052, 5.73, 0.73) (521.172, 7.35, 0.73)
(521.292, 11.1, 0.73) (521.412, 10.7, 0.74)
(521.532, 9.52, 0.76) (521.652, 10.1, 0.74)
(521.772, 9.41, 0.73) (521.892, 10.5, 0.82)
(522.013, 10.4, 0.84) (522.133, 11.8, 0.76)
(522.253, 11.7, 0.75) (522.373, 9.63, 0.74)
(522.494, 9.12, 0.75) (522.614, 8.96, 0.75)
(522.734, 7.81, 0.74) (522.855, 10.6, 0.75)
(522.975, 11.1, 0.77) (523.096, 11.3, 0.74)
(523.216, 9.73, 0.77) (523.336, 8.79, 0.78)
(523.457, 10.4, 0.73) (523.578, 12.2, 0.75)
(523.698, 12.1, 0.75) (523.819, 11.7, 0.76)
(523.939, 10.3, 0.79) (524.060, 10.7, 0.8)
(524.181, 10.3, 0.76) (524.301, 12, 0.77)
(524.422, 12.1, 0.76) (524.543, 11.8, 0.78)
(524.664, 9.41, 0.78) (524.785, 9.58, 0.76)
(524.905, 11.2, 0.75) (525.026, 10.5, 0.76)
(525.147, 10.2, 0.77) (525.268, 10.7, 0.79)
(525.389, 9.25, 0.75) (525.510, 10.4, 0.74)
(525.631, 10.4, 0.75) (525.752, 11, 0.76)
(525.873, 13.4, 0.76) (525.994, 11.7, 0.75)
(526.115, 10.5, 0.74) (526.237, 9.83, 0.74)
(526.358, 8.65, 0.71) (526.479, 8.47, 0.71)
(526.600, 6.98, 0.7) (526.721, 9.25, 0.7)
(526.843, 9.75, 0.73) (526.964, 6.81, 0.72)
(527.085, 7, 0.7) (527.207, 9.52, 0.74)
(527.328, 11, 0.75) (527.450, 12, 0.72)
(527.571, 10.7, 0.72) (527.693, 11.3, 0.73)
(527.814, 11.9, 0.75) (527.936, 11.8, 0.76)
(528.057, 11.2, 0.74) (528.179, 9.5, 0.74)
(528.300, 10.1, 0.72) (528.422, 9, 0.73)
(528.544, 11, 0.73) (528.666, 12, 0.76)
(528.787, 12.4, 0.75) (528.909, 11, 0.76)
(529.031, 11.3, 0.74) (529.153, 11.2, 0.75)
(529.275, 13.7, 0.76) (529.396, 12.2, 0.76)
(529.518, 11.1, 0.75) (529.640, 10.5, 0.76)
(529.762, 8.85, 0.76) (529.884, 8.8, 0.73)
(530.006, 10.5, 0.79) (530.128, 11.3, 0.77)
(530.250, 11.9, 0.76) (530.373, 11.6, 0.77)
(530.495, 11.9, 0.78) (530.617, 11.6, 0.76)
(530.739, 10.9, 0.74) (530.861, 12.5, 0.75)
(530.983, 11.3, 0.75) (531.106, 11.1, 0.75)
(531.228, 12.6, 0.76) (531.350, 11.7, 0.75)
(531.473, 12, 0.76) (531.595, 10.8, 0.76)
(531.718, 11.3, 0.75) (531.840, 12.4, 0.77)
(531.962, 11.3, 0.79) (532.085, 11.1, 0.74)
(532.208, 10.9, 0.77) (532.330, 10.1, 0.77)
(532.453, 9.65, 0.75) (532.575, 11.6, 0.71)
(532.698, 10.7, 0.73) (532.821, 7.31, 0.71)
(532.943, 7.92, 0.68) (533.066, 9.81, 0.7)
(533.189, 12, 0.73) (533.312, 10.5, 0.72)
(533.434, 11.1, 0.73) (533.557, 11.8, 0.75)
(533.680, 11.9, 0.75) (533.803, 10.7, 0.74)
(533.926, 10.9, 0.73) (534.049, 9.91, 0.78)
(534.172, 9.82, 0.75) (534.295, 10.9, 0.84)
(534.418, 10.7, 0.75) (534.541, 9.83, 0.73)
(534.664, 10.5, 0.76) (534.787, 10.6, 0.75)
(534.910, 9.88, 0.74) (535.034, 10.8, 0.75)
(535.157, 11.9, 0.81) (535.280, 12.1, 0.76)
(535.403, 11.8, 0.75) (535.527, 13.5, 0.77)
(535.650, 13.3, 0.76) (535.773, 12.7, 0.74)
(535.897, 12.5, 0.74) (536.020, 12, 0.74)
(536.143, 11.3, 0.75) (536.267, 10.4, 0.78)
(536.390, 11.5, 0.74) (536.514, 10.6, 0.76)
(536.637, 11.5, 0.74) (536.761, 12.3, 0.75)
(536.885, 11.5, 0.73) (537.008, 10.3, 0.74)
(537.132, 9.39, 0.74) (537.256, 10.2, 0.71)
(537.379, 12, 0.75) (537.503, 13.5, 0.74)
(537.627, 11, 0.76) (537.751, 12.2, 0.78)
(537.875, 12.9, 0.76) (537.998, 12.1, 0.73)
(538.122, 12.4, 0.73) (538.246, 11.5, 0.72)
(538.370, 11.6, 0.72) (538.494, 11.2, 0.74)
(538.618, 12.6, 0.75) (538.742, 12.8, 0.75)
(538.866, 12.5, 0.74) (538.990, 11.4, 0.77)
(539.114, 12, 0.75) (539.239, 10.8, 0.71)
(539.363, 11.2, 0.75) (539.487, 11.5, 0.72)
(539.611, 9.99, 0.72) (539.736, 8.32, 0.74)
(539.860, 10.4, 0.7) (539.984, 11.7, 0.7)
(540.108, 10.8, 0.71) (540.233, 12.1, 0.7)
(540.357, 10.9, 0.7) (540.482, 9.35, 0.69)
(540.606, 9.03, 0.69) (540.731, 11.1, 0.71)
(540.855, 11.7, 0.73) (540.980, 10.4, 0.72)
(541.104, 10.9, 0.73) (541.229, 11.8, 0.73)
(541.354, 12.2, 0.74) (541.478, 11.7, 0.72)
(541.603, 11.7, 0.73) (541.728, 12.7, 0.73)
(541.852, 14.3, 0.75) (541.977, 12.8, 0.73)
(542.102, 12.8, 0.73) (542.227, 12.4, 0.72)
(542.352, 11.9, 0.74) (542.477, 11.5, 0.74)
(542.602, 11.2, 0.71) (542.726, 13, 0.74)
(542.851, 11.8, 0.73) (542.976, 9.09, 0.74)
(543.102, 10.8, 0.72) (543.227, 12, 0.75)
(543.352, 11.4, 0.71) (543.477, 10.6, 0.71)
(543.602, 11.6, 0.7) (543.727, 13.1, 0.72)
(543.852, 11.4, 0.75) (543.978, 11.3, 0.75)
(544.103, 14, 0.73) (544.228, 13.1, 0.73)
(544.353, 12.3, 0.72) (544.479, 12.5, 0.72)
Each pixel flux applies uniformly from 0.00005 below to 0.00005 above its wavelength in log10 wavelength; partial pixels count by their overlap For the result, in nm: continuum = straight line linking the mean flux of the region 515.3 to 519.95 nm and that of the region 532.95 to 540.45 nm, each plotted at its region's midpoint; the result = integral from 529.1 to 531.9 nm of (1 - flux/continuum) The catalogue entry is -0.42 nm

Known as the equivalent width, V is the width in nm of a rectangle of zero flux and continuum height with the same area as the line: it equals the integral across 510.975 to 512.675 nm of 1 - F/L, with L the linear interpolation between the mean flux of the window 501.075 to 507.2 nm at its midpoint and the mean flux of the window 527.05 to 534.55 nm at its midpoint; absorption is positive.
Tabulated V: 0.285 nm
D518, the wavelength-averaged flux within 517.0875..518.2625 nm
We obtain 5.73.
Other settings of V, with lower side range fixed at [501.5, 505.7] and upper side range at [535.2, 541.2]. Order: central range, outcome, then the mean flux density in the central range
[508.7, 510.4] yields 0.28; 7.08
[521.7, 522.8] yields -0.02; 9.93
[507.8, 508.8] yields 0.05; 7.89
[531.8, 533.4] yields 0.07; 10.4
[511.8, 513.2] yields 0.27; 7.1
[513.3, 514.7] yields 0.18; 7.77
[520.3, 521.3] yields 0.38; 6.01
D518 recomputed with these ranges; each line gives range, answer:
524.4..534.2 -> 10.7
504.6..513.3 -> 7.46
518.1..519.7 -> 7.23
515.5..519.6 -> 6.93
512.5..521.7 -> 7.29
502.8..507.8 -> 7.8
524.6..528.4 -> 10.1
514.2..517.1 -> 7.27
